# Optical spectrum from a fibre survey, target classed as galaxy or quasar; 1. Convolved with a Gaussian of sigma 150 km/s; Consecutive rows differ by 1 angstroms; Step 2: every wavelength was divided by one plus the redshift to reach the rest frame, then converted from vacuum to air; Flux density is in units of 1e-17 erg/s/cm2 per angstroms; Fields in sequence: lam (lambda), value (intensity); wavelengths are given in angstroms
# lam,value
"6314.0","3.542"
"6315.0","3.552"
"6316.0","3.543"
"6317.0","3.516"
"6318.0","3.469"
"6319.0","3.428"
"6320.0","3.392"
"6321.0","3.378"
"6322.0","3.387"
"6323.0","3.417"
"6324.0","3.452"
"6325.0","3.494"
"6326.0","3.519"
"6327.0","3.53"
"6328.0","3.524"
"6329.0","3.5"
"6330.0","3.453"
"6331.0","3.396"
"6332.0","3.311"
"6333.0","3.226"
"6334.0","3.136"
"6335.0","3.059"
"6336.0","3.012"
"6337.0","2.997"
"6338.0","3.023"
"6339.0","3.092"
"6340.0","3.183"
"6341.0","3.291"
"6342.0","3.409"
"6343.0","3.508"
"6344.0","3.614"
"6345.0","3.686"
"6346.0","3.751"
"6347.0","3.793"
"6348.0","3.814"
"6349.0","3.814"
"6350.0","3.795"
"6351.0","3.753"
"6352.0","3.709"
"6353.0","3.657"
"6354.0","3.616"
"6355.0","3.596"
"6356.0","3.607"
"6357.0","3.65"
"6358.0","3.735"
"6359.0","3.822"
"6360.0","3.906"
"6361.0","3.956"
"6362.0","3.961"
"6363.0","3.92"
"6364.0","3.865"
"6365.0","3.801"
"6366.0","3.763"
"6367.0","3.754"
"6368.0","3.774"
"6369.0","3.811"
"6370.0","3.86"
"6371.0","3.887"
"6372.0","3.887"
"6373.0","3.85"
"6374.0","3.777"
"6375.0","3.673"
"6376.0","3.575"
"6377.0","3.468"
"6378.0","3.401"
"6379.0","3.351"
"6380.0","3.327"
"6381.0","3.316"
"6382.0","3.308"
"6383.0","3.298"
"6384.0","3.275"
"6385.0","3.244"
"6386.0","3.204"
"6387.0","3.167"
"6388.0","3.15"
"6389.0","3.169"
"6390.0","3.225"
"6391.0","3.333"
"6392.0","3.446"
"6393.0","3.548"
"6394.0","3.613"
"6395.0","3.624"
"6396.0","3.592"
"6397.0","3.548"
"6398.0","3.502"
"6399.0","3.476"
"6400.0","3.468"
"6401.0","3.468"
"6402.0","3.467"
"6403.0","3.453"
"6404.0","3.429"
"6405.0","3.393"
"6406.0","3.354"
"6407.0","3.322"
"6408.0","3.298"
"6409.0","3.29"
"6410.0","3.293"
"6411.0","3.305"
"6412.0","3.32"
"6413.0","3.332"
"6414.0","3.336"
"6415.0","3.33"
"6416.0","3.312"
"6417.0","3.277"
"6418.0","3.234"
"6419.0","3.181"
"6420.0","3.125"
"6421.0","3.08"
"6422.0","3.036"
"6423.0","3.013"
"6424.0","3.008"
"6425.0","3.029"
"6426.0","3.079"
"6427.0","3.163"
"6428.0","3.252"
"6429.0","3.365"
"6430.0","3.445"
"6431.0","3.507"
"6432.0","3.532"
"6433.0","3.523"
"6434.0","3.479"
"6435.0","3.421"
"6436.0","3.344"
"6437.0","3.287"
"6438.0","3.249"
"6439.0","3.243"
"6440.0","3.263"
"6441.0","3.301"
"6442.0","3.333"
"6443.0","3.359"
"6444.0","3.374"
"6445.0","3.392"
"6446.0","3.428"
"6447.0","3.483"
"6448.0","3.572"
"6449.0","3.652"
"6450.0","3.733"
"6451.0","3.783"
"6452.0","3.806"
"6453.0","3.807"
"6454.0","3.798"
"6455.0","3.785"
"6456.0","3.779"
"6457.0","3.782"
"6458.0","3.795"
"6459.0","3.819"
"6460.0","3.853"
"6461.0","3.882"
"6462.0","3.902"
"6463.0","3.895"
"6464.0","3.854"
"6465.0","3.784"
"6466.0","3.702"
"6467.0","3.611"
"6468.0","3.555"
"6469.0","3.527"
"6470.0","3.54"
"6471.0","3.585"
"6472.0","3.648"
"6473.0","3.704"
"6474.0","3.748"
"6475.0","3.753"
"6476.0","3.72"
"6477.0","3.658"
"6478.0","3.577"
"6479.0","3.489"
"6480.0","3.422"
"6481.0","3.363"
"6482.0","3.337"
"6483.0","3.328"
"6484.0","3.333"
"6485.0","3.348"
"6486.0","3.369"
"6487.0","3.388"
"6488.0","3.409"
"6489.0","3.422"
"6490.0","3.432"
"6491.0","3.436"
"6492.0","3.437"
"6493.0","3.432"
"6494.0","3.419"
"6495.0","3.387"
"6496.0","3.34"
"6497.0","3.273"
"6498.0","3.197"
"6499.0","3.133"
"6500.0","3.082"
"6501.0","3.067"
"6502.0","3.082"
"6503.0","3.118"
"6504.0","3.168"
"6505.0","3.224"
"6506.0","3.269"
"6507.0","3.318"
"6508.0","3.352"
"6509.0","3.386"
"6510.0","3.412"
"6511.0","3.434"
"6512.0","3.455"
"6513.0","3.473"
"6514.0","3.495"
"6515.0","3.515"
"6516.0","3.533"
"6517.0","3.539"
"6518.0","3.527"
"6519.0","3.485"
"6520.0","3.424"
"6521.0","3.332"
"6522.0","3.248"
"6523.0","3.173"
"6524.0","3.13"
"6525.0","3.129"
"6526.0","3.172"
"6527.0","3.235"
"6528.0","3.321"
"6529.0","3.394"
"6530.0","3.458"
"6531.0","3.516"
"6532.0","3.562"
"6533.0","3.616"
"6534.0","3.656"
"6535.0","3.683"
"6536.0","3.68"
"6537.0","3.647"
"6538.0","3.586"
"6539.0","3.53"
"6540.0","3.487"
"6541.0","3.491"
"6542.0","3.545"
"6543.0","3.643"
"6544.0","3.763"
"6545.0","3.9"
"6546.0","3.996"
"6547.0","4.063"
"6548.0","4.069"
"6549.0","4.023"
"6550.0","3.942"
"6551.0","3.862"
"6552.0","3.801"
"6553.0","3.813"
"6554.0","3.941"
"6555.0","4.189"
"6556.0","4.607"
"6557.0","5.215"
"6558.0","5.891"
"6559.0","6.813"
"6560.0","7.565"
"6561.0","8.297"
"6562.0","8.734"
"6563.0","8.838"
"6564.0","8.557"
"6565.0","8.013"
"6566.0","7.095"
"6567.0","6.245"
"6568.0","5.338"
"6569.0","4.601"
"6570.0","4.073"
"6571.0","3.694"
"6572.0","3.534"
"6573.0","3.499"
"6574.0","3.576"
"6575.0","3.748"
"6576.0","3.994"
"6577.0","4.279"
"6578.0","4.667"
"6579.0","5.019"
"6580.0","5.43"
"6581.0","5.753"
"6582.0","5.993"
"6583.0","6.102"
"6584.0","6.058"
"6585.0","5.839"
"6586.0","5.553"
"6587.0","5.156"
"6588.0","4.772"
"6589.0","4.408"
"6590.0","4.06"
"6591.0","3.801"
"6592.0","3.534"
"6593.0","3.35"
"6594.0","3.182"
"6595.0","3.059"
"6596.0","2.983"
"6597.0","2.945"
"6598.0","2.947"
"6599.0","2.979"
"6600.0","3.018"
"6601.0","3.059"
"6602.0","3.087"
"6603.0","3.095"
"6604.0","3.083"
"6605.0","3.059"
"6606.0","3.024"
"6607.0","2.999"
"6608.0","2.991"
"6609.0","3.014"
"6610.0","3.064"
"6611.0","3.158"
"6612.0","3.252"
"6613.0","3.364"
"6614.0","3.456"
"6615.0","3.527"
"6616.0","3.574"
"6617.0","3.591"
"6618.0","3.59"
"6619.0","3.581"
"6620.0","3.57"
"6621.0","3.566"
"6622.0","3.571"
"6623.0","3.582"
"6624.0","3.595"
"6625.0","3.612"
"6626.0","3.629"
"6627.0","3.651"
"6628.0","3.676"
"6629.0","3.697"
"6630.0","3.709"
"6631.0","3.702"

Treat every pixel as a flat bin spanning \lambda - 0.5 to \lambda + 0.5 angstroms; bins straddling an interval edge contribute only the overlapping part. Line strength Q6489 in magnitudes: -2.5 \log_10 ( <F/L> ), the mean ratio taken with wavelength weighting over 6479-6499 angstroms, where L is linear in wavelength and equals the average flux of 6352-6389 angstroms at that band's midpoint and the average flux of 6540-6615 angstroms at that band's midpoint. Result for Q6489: 0.21 mag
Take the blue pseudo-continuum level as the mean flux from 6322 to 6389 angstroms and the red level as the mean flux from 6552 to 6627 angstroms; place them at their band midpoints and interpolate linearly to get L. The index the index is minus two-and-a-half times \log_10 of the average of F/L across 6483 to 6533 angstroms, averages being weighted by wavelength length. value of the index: 0.22 mag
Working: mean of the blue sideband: 3.53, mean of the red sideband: 4.39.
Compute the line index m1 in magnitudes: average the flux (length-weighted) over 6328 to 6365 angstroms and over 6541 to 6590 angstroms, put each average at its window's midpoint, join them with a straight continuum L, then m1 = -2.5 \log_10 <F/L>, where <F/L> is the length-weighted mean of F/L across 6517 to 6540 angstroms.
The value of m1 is 0.369 mag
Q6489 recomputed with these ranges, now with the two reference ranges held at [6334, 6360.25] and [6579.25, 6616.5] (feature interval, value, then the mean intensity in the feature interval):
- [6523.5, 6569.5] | -0.22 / 4.62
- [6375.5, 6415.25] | 0.06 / 3.38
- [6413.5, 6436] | 0.11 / 3.26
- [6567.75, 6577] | -0.05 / 3.99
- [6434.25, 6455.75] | 0.04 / 3.5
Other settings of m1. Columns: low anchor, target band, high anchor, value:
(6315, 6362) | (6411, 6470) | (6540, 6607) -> 0.15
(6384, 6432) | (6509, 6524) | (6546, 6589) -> 0.33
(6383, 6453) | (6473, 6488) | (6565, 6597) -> 0.10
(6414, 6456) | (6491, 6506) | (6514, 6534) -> 0.05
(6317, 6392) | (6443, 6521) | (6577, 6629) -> 0.05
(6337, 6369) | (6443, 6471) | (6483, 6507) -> -0.09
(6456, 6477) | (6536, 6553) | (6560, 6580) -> 0.34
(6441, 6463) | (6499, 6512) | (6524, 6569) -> 0.28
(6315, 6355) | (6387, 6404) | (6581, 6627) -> 0.03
